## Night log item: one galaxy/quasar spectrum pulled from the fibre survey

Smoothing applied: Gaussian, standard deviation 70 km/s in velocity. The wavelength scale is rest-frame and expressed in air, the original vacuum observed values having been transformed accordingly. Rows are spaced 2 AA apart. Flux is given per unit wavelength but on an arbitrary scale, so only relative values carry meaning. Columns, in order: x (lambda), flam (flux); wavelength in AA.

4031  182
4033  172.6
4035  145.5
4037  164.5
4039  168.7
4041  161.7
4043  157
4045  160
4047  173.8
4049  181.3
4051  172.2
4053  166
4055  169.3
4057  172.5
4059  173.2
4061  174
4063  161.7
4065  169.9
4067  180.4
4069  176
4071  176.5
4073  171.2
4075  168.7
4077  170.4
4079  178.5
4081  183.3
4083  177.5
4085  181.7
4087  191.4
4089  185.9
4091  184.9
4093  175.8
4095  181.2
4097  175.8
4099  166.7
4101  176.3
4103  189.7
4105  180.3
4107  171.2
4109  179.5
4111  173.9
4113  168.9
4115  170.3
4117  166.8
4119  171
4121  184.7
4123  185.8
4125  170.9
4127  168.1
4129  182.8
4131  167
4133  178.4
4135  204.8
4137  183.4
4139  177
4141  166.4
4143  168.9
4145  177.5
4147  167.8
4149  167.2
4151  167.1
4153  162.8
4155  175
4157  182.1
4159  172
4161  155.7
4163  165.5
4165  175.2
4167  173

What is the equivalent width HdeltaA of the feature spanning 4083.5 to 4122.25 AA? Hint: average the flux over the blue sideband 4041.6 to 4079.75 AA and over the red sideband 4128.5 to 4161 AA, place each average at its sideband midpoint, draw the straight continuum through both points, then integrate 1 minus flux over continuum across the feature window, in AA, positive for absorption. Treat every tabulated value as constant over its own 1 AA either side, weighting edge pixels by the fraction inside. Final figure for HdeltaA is -1.14 AA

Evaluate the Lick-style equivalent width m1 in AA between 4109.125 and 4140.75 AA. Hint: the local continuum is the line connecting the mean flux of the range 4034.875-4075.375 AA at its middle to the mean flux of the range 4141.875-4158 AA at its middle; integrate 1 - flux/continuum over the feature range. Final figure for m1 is -1.1 AA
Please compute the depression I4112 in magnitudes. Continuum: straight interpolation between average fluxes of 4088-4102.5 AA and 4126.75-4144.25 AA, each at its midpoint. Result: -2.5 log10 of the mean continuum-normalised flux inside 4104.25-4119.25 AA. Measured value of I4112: 0.03 mag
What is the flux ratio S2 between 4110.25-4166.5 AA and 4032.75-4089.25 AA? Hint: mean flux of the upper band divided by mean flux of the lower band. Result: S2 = 1.01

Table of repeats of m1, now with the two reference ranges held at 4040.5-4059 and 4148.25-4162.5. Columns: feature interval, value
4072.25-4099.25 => -1.56 AA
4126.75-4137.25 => -0.79 AA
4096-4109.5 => -0.66 AA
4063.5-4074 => -0.34 AA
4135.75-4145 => -0.35 AA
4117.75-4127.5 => -0.44 AA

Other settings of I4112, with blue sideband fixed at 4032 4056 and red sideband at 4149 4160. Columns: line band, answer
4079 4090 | -0.10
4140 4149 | 0.01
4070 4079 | -0.03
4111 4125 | -0.03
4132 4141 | -0.08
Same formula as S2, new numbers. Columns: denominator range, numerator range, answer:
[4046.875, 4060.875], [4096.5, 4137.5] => 1.02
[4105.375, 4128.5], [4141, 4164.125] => 0.97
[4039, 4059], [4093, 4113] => 1.05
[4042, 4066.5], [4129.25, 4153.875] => 1.03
